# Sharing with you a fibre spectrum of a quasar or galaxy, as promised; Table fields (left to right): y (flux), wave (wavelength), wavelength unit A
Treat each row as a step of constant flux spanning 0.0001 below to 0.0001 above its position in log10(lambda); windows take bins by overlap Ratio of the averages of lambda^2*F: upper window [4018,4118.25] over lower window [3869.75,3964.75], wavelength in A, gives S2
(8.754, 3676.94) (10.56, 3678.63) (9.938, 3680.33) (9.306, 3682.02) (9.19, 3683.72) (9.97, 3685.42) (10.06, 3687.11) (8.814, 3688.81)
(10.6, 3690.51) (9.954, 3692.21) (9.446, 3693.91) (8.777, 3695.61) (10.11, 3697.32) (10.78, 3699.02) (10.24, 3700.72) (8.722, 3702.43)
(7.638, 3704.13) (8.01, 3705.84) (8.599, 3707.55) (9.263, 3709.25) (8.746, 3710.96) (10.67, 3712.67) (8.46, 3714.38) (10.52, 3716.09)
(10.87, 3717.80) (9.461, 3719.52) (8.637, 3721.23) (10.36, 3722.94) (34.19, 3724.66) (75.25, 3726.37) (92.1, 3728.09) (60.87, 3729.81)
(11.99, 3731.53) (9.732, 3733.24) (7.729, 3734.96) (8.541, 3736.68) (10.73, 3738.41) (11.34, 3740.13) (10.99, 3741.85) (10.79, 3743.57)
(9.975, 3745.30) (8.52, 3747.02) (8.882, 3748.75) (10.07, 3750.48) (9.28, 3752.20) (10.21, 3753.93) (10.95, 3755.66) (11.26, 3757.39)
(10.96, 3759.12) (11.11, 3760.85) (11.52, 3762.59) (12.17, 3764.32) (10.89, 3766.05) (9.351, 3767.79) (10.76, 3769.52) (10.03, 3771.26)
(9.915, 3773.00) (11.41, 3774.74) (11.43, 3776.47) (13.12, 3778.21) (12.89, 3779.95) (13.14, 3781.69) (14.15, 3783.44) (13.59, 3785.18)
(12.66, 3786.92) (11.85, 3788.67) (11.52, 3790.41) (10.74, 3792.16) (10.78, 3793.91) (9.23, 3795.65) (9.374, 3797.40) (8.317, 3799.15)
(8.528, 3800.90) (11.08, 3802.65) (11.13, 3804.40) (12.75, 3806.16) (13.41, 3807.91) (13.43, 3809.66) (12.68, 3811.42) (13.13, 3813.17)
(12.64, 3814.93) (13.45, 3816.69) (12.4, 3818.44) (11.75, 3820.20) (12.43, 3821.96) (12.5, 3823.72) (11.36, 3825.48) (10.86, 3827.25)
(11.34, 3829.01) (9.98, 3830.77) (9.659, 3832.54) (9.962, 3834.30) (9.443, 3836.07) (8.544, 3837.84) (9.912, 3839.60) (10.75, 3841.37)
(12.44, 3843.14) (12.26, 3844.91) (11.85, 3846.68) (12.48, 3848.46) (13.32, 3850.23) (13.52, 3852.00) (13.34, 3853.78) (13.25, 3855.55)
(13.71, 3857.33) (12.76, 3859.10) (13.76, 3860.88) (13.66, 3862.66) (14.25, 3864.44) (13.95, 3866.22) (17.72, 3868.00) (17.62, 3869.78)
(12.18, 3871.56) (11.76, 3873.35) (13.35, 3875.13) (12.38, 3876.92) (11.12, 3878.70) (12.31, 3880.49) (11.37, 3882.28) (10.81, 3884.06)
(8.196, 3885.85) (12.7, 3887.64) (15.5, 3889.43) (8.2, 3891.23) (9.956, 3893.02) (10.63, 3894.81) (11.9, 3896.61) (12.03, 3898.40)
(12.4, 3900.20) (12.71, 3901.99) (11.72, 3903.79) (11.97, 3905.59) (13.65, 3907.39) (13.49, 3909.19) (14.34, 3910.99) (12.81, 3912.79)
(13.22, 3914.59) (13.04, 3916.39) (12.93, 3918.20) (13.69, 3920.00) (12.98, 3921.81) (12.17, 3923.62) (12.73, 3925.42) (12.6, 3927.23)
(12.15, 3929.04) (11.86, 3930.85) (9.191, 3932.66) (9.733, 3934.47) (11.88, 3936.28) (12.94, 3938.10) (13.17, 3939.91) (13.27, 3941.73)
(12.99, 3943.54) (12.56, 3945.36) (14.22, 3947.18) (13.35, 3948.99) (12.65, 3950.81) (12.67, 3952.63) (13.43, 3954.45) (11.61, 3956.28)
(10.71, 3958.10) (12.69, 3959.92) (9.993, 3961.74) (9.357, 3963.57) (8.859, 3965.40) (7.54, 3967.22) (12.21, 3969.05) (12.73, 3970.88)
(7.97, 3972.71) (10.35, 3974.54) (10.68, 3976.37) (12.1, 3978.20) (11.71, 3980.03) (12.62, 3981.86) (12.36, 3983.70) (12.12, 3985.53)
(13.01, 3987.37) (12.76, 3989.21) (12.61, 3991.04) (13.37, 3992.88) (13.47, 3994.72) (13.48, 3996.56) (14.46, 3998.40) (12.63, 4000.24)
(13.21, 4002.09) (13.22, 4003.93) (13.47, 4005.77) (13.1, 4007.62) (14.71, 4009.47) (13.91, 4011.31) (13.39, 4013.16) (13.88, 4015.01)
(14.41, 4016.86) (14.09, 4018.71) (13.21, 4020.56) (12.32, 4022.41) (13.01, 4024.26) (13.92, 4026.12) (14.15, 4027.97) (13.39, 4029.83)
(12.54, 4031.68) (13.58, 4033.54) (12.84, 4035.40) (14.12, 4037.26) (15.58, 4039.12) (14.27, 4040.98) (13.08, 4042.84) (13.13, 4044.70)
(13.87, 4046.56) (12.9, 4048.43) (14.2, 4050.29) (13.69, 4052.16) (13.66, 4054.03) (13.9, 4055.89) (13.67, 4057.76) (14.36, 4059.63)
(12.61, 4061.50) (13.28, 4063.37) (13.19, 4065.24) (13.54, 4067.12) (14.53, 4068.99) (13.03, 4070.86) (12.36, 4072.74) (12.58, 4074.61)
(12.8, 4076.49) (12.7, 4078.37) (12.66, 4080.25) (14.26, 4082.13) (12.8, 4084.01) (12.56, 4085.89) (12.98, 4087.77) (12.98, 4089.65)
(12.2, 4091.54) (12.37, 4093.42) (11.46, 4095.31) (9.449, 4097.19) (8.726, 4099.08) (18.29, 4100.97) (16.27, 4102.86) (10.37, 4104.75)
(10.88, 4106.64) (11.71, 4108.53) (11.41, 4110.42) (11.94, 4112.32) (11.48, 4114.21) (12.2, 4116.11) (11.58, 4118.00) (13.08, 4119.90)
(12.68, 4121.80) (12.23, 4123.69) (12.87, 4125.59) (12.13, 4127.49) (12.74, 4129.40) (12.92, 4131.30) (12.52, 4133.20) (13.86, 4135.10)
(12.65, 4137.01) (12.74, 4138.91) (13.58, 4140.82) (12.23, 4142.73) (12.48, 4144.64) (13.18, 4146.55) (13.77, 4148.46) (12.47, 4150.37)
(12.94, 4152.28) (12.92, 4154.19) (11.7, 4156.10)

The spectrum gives 1.2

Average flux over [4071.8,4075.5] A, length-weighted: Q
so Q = 12.5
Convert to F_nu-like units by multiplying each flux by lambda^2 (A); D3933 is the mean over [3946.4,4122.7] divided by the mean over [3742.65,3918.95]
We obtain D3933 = 1.19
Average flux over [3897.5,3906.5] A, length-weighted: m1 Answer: 12.2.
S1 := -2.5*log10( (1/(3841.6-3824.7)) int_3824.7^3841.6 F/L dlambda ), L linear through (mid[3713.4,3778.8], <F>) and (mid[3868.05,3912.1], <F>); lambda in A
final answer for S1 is 0.33 mag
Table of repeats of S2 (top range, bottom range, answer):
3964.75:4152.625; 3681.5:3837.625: 1.15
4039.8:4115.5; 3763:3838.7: 1.30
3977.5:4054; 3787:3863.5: 1.26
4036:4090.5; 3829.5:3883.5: 1.20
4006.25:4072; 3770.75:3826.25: 1.31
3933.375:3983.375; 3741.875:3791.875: 1.15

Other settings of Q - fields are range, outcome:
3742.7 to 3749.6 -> 9.54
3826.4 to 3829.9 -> 11.1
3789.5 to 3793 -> 11.1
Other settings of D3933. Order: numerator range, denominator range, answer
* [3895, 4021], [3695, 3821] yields 1.01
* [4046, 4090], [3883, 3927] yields 1.18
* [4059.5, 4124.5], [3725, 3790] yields 0.92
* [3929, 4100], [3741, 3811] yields 1.29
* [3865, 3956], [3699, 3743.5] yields 0.76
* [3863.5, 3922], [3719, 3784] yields 0.83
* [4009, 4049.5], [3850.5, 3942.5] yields 1.16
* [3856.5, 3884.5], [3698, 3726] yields 1.20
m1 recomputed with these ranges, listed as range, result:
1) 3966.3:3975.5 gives 10.2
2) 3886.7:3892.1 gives 12.1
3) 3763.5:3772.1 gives 10.6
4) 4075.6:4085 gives 13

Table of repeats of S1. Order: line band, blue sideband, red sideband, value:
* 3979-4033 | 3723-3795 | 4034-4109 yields 0.038 mag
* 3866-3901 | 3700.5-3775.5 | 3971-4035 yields 0.135 mag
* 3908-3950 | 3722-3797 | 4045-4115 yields 0.130 mag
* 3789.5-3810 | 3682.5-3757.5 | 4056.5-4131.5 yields 0.309 mag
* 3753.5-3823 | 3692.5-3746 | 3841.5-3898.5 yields 0.273 mag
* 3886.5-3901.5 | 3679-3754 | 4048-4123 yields 0.186 mag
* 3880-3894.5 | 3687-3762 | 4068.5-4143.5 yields 0.247 mag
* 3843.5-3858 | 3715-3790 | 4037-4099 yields 0.160 mag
